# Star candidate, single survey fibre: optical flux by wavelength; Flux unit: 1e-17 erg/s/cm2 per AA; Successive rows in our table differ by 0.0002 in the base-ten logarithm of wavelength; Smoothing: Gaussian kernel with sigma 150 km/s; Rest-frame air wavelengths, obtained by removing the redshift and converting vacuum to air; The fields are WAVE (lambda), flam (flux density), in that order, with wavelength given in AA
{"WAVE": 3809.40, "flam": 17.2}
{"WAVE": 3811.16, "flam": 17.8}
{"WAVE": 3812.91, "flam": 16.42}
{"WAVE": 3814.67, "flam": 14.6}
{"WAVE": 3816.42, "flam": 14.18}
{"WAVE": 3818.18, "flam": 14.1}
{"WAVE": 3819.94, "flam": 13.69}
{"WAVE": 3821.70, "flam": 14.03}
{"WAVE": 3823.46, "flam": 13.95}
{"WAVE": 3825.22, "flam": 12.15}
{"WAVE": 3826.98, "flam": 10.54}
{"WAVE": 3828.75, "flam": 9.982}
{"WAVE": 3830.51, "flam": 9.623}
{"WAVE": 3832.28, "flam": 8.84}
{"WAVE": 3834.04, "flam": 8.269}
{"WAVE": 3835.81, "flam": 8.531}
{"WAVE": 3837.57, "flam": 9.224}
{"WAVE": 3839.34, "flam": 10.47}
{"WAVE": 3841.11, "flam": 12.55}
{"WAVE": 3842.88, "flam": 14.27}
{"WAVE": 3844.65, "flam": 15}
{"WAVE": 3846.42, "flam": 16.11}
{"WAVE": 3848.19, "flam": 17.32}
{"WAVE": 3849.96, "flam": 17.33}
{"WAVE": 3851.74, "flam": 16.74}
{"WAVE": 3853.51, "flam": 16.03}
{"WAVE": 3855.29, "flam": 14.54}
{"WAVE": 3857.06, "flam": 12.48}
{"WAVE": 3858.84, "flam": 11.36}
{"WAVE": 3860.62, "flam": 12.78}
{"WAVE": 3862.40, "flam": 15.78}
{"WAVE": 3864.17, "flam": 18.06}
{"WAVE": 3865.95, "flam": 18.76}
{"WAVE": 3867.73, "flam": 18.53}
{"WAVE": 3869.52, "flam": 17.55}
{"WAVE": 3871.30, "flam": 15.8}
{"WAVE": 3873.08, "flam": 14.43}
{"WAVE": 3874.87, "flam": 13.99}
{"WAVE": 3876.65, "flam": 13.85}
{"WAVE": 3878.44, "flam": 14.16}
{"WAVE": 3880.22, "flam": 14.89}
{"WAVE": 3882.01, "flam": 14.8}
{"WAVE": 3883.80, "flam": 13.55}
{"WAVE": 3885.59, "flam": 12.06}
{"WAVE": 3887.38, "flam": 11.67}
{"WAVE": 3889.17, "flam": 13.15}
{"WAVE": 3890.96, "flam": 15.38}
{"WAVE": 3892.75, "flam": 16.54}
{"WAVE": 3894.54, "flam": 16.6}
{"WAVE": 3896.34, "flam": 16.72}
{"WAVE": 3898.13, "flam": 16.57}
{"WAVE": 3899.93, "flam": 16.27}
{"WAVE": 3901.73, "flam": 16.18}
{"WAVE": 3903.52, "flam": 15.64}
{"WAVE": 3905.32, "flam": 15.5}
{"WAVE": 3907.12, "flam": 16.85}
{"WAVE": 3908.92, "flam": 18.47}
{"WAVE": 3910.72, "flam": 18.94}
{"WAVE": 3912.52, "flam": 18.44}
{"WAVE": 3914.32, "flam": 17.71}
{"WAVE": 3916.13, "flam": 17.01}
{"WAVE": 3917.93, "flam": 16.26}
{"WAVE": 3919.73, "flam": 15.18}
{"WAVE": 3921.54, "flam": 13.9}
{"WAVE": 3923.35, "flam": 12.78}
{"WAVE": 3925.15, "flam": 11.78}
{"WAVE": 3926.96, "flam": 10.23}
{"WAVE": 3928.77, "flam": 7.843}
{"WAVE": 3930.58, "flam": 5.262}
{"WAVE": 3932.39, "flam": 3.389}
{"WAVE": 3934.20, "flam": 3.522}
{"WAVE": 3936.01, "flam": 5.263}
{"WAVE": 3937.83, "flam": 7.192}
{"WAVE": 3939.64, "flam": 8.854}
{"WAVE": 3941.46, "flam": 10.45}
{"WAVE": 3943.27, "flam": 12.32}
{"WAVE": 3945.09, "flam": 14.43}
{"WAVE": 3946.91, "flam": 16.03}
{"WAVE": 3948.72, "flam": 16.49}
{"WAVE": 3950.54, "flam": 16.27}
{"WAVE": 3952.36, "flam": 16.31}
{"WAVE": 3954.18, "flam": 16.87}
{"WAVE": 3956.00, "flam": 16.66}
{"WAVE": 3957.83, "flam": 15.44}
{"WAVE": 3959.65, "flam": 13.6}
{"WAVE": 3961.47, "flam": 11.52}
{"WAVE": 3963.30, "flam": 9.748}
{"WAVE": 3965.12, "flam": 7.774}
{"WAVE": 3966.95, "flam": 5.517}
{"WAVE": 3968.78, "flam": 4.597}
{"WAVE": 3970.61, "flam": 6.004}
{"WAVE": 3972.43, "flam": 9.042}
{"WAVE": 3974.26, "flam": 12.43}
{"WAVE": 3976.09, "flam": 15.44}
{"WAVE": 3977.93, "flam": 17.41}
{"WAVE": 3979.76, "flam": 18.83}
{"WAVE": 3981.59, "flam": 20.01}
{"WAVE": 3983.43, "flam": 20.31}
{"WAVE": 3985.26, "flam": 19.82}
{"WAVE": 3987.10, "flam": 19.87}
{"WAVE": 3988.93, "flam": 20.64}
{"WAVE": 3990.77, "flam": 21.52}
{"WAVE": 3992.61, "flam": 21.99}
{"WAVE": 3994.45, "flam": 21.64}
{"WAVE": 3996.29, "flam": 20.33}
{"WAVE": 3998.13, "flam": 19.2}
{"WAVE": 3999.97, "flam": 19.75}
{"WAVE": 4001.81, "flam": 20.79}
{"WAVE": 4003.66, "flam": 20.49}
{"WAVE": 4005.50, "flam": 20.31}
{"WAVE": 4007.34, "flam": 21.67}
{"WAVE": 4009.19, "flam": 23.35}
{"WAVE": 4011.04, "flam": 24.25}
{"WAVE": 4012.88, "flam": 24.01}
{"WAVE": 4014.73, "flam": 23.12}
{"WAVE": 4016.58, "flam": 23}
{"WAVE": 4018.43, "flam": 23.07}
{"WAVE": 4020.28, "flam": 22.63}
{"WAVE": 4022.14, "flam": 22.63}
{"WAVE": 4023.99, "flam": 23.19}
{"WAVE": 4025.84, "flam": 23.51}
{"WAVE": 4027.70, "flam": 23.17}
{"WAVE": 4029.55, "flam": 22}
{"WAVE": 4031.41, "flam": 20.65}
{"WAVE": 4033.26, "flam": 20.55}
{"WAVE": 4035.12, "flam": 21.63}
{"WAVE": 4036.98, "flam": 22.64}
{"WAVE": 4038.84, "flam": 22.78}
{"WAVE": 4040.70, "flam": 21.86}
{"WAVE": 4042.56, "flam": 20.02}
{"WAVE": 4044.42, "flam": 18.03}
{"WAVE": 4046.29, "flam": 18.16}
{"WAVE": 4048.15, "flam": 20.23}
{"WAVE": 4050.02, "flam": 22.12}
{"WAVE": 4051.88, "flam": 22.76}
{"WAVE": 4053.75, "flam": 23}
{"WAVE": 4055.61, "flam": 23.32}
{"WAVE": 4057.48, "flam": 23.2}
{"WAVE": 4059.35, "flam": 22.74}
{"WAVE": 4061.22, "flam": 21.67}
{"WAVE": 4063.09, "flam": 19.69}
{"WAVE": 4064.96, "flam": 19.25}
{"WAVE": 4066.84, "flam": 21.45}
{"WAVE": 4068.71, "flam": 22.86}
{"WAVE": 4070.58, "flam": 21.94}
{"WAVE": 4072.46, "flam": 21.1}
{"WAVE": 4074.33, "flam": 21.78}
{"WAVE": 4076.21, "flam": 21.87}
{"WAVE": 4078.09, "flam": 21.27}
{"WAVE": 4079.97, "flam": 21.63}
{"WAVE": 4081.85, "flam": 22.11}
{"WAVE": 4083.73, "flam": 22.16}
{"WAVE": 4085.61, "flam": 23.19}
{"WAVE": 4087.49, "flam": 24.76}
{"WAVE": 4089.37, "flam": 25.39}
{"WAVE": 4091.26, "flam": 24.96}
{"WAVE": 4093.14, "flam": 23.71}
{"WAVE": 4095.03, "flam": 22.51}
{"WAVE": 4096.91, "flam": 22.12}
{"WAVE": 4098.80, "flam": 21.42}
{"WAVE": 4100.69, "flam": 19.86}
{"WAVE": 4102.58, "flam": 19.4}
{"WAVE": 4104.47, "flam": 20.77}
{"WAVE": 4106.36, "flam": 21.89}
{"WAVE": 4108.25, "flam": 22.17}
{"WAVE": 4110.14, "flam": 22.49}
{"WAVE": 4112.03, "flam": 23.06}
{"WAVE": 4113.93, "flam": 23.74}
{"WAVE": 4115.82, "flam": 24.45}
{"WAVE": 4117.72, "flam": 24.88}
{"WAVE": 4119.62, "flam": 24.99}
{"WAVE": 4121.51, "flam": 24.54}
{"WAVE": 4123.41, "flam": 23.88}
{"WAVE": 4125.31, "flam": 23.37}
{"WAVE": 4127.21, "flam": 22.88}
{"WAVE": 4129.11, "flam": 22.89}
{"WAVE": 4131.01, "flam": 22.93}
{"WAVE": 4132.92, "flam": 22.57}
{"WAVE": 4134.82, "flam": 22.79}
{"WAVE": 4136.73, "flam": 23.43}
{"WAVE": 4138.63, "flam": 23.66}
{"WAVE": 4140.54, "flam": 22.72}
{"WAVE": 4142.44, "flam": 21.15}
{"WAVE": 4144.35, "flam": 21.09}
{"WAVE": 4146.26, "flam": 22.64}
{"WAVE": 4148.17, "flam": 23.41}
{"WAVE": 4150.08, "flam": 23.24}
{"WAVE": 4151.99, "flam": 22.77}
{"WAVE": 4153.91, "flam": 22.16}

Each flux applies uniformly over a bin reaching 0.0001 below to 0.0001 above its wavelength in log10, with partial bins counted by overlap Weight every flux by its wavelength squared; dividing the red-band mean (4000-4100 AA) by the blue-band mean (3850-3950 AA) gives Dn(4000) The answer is 1.70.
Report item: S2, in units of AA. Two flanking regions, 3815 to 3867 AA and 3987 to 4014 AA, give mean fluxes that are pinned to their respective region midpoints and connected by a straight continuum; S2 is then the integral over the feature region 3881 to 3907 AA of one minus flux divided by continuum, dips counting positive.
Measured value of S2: 1.5 AA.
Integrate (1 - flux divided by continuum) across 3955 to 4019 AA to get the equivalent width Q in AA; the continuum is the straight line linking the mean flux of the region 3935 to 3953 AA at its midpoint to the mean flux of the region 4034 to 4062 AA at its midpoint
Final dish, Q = -4.4 AA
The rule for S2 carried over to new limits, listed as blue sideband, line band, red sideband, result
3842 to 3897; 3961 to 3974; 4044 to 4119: 7.4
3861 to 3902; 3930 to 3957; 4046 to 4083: 9.6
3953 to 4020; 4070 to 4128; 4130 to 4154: -4.0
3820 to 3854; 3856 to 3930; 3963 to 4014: -3.2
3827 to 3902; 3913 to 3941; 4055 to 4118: 9.9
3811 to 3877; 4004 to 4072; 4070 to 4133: -4.7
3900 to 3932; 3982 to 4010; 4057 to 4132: -4.2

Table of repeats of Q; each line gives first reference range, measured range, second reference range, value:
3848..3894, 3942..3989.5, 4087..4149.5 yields 10.0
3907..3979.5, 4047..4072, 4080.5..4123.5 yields -2.1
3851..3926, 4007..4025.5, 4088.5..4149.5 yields -3.4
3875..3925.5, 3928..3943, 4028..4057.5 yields 9.1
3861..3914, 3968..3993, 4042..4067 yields 3.5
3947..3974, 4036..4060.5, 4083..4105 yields -3.5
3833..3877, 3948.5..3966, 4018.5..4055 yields 4.2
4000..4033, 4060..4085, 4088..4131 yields 1.4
